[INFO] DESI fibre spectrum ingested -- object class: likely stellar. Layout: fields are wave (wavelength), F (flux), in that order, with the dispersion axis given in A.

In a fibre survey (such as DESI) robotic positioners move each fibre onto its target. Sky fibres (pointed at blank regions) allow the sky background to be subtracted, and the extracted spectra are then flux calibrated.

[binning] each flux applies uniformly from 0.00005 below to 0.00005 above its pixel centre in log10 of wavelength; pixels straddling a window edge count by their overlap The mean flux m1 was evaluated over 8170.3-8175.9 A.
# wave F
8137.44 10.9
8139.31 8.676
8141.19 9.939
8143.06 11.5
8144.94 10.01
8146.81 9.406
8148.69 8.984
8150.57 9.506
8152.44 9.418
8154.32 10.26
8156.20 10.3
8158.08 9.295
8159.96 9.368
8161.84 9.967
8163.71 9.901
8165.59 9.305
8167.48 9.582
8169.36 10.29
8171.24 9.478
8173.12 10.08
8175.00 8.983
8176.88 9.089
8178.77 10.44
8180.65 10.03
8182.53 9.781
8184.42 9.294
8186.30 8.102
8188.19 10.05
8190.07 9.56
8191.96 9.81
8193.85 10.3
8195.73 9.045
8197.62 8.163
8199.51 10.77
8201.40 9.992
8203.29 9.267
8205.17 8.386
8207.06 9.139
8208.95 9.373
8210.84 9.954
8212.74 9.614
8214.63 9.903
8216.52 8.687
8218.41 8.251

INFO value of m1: 9.53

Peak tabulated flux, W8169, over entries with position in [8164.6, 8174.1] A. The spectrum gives 10.29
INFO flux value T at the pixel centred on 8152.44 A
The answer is 9.418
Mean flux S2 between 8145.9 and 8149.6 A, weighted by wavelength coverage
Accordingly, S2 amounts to 9.19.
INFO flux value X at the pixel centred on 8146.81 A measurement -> 9.406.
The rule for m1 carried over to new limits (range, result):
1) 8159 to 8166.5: 9.65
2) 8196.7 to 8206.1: 9.32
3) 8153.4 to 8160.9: 9.8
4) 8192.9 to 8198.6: 9.18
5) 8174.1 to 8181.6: 9.64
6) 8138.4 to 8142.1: 9.29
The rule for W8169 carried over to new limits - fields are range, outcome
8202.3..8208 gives 9.267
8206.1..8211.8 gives 9.954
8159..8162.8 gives 9.967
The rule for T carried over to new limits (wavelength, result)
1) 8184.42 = 9.294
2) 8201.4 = 9.992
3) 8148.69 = 8.984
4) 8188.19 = 10.05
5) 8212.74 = 9.614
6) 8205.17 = 8.386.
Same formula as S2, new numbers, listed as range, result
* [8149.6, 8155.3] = 9.73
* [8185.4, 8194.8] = 9.57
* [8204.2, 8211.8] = 9.21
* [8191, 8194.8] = 10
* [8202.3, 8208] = 8.95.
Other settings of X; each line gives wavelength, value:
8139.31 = 8.676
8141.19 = 9.939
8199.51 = 10.77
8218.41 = 8.251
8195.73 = 9.045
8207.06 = 9.139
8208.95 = 9.373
